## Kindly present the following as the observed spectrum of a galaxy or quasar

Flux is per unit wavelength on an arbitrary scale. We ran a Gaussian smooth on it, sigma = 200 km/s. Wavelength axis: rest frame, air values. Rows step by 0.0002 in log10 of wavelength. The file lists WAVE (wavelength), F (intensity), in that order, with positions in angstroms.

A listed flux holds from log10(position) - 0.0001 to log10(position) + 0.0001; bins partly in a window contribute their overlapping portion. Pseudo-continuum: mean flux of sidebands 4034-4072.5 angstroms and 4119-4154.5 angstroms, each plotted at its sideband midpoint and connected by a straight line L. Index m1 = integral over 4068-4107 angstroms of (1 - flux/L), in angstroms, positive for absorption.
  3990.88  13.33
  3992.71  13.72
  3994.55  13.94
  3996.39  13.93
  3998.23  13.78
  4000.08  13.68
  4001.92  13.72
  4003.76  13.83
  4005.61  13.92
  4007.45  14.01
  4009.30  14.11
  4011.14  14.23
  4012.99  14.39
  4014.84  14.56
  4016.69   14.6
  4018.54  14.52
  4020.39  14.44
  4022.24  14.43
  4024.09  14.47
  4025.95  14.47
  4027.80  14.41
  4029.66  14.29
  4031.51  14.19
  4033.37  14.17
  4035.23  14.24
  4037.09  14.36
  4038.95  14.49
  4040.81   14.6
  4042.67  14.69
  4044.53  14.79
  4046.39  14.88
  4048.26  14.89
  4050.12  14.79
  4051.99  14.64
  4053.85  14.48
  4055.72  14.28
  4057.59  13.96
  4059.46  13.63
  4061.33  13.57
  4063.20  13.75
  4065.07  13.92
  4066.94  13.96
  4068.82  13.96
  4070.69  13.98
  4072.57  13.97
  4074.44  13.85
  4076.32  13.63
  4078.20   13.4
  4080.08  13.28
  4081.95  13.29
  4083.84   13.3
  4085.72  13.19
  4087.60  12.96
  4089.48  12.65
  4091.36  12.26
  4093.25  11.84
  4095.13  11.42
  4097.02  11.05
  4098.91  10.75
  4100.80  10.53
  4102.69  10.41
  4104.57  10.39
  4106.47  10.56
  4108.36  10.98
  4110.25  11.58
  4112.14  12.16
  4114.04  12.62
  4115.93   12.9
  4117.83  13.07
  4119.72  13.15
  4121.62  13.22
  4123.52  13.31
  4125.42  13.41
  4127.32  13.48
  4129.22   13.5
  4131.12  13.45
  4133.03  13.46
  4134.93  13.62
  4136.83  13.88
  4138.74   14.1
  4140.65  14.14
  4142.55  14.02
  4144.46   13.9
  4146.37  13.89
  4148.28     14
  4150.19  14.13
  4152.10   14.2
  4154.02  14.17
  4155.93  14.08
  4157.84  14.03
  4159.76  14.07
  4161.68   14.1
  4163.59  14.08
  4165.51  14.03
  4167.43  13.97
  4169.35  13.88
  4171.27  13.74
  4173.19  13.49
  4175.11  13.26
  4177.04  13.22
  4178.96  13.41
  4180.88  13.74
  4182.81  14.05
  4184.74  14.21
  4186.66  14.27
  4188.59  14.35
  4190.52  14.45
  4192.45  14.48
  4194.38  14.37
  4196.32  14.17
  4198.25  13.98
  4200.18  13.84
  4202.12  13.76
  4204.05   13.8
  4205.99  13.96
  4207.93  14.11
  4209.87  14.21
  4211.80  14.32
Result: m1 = 4.5 angstroms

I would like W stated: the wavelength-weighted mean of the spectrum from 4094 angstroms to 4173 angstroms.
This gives 13.1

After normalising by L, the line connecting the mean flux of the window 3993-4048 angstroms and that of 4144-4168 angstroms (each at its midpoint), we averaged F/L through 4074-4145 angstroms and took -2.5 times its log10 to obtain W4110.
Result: 0.12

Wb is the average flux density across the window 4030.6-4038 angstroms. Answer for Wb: 14.2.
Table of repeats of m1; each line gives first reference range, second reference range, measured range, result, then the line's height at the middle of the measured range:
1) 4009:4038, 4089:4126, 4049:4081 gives -1.95 angstroms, 13.1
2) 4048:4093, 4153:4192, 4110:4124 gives 1.02 angstroms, 13.8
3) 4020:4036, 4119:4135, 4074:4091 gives 0.72 angstroms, 13.8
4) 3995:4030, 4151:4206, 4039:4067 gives -0.39 angstroms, 14.1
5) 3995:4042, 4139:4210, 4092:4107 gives 3.40 angstroms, 14.1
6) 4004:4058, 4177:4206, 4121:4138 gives 0.82 angstroms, 14.2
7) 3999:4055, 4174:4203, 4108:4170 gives 2.34 angstroms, 14.1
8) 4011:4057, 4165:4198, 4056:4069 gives 0.50 angstroms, 14.4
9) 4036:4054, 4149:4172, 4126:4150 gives 0.63 angstroms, 14.2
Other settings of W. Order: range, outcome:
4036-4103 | 13.5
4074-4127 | 12.3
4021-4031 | 14.4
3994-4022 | 14.1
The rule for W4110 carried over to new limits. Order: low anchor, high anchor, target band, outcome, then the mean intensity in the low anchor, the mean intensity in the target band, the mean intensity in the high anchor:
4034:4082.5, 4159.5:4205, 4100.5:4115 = 0.248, 14.1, 11.2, 13.9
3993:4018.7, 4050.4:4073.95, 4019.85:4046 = -0.030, 14.1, 14.4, 14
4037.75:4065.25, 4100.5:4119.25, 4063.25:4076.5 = -0.032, 14.4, 13.9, 11.6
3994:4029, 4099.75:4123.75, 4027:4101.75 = -0.051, 14.2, 13.6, 11.9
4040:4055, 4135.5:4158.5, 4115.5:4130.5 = 0.074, 14.7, 13.3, 14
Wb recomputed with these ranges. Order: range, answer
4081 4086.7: 13.3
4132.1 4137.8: 13.7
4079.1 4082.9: 13.3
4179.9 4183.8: 13.9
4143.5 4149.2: 13.9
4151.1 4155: 14.2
